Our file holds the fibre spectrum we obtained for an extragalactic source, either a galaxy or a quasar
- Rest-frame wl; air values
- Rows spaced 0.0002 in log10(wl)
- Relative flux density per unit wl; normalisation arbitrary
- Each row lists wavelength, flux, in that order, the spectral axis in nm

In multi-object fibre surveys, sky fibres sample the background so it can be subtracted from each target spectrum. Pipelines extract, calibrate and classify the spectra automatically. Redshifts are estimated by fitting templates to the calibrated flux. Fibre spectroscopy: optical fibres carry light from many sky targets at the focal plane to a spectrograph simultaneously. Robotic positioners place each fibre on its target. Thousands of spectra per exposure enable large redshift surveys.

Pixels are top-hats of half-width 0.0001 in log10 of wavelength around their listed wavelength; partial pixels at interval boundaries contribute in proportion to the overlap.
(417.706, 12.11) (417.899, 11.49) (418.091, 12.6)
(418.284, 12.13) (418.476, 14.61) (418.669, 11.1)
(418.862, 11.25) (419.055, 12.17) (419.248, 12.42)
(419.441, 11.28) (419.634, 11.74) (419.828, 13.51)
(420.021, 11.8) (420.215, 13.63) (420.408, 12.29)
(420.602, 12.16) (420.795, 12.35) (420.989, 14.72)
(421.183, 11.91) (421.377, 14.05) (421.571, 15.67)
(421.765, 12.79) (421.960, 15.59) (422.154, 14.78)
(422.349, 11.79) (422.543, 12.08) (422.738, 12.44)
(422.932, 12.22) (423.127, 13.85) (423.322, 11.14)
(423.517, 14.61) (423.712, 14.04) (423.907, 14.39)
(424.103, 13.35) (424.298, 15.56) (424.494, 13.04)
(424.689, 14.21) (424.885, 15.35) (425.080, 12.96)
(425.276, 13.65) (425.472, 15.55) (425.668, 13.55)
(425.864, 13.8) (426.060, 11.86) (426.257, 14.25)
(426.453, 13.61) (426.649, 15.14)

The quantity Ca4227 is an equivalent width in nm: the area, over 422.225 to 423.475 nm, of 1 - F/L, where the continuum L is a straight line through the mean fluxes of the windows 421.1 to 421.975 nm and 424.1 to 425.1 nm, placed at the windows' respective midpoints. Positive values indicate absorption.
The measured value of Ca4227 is 0.14 nm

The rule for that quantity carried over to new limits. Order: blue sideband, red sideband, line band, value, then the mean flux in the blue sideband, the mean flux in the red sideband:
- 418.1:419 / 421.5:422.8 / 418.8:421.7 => 0.036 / 12.3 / 13.6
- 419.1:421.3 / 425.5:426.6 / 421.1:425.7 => -0.198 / 12.5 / 13.6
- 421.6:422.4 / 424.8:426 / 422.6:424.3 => 0.081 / 14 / 14.1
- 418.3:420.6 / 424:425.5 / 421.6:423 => 0.006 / 12.3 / 14.1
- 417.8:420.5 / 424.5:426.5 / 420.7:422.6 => -0.104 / 12.3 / 13.8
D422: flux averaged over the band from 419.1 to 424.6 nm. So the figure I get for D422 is 13.2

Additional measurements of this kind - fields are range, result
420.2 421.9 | 13.3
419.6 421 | 12.7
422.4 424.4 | 13.3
